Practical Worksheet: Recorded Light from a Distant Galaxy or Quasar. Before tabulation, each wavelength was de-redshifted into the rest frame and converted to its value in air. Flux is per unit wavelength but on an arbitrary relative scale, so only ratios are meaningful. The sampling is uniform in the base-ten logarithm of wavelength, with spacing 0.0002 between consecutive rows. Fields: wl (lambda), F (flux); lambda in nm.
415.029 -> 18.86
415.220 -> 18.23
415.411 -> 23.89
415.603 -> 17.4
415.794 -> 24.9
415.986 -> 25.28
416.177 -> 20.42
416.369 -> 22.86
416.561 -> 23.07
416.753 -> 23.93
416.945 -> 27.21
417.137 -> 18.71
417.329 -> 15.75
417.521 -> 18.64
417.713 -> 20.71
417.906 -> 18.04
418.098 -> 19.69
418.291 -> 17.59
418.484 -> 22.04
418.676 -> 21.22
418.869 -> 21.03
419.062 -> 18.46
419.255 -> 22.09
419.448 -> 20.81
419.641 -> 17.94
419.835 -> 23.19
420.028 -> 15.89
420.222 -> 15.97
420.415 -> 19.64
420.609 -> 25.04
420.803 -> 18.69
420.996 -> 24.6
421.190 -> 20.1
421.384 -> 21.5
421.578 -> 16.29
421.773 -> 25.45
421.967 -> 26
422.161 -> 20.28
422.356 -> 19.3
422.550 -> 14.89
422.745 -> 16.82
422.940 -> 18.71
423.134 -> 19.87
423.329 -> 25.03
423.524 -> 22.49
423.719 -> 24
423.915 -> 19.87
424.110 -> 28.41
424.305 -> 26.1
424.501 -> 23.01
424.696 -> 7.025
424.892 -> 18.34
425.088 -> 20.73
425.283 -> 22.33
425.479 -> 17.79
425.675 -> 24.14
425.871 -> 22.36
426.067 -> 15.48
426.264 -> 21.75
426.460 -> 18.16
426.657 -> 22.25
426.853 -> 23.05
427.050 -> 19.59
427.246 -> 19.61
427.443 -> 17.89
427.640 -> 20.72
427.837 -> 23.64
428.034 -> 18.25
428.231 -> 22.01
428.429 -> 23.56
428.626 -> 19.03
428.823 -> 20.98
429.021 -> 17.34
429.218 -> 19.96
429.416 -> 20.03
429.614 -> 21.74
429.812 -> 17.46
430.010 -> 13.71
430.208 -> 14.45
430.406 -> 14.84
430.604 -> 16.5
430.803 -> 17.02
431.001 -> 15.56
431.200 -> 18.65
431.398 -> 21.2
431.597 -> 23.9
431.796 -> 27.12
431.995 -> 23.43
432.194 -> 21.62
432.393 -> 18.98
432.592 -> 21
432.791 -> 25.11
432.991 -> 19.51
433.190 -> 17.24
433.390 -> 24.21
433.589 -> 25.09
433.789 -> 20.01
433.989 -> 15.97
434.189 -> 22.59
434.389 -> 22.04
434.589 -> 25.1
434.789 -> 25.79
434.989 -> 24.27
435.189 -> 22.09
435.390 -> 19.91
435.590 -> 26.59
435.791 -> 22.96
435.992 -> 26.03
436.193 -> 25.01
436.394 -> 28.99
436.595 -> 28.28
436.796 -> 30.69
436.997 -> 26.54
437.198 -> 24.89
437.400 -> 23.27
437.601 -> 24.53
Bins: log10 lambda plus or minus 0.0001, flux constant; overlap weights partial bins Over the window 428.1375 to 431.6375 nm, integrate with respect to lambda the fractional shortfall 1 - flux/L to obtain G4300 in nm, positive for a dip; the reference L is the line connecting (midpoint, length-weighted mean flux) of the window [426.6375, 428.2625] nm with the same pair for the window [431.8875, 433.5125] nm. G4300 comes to 0.39 nm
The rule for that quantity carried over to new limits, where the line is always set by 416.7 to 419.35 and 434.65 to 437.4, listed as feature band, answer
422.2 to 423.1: 0.160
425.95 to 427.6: 0.219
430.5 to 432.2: 0.257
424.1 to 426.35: 0.206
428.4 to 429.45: 0.157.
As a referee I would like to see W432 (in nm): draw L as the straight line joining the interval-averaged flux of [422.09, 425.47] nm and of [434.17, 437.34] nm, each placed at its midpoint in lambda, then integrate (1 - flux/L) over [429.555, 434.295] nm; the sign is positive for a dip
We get 0.760 nm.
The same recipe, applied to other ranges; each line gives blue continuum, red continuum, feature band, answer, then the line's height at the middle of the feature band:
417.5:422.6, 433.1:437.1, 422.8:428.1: 0.207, 21.6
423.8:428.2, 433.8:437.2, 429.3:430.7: 0.326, 22.2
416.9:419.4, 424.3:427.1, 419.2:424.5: -0.305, 20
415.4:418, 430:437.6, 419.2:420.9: 0.134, 21.6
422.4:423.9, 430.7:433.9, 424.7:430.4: 0.305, 20.7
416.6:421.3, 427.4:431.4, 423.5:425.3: -0.150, 19.5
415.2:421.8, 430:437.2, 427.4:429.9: 0.164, 21.7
